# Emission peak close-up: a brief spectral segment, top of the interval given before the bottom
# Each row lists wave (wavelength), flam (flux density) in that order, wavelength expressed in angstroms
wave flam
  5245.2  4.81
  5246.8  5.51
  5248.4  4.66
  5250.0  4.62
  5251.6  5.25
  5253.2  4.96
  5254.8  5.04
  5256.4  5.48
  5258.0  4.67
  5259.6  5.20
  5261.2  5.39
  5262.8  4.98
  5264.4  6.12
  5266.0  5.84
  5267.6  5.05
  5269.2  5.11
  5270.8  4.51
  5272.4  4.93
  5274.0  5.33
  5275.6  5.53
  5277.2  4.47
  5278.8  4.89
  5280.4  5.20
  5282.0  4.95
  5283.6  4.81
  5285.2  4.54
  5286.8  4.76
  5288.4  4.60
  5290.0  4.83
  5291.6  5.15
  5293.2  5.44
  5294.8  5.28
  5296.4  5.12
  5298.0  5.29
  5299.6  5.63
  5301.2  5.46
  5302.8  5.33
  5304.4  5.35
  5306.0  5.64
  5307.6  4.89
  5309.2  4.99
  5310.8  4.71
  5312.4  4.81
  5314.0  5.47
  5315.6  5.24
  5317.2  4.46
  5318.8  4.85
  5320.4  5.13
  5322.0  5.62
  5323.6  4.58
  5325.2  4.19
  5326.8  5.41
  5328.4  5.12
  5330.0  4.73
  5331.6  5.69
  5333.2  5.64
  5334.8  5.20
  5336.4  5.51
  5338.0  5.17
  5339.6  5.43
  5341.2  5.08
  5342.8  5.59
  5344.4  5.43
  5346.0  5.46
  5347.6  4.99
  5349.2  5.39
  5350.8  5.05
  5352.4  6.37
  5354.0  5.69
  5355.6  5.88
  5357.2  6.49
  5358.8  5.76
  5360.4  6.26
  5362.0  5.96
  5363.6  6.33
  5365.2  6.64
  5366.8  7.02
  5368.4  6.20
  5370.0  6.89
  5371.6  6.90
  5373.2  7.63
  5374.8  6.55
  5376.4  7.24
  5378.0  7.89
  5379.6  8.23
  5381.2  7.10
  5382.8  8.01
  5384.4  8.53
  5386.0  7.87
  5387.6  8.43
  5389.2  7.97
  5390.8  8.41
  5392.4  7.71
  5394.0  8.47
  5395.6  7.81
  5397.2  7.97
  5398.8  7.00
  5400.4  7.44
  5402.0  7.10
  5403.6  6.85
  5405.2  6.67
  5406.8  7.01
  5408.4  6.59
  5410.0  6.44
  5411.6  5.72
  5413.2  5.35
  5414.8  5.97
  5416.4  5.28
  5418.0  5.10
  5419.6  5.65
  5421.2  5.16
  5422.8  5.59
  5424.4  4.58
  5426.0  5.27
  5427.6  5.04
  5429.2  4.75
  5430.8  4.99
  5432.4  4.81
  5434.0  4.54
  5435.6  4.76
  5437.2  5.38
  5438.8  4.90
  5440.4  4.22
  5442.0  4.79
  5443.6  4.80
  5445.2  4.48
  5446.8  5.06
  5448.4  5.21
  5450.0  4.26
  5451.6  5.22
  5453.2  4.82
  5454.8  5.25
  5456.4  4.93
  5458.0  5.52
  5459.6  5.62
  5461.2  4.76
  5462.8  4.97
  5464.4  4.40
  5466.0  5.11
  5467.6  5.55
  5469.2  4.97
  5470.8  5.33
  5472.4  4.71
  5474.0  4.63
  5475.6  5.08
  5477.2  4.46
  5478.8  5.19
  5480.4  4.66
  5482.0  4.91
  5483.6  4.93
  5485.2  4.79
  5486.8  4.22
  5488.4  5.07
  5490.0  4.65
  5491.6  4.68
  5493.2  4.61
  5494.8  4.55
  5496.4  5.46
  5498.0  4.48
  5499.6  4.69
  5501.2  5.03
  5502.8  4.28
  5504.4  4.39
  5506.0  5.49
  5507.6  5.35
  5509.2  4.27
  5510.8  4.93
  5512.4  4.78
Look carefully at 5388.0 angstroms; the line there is Mg II 2798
